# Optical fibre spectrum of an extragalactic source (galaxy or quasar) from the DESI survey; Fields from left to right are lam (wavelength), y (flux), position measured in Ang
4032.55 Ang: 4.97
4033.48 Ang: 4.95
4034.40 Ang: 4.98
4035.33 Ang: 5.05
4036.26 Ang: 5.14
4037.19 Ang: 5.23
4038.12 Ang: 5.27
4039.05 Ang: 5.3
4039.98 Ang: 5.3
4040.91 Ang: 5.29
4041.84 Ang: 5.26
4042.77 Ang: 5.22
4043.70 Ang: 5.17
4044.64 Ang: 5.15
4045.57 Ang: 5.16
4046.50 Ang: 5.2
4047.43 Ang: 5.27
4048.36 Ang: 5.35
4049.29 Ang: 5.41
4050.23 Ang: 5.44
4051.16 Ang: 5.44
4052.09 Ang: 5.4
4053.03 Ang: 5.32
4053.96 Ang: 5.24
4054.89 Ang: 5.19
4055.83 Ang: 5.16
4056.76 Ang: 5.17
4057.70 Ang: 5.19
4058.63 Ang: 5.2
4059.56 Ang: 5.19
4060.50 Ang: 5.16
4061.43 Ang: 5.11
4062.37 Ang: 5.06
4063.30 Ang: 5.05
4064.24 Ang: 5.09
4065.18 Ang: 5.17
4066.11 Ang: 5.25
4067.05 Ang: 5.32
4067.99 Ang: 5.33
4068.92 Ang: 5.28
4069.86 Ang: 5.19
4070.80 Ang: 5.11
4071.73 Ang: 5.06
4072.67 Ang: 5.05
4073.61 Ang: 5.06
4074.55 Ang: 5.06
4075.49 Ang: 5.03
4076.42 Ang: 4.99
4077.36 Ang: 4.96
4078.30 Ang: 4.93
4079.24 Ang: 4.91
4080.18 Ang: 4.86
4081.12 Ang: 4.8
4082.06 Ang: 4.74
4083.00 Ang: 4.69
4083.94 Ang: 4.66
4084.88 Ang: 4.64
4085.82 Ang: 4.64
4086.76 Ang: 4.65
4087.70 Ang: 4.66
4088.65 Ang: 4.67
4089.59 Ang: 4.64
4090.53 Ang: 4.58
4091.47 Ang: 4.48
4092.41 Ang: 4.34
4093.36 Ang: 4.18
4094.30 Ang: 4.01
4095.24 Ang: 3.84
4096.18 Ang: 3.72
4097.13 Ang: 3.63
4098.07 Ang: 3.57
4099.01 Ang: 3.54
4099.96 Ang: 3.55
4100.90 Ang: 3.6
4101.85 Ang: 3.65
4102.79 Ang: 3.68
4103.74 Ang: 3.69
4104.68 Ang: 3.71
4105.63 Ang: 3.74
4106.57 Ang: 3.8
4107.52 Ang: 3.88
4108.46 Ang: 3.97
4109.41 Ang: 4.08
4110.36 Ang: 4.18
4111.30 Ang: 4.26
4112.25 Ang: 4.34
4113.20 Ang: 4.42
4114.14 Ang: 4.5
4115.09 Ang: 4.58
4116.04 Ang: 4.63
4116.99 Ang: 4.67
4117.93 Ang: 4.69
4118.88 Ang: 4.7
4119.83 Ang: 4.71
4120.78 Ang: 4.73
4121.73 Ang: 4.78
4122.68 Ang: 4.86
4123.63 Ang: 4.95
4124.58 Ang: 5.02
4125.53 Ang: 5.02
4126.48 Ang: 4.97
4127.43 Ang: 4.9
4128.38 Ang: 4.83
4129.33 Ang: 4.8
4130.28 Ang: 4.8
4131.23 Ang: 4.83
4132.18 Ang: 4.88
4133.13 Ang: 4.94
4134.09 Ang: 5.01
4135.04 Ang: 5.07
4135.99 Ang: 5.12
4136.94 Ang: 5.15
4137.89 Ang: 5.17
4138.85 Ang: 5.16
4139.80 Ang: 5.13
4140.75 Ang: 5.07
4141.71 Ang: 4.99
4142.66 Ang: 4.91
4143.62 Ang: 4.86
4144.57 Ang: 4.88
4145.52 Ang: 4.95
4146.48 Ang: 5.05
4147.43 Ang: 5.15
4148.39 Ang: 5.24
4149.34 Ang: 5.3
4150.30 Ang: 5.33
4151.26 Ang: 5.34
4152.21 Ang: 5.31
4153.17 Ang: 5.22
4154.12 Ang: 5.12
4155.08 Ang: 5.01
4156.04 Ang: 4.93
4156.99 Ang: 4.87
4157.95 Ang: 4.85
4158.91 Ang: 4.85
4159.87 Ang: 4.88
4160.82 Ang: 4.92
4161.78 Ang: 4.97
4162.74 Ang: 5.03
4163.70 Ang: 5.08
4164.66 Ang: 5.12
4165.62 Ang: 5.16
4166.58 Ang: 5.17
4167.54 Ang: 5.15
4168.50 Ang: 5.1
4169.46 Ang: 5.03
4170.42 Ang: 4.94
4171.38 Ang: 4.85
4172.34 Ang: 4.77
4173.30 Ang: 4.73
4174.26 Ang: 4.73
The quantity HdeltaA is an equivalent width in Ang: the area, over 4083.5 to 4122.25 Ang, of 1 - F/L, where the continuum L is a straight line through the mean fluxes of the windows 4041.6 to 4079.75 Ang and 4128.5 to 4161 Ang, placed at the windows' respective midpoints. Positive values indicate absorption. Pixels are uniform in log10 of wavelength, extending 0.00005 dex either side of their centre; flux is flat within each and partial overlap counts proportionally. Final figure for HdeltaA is 6.7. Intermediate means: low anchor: 5.18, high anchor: 5.03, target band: 4.22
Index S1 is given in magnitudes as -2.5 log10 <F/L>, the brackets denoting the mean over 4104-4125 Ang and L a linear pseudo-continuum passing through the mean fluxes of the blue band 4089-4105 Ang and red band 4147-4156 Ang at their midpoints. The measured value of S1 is -0.02 mag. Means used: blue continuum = 3.92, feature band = 4.41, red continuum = 5.21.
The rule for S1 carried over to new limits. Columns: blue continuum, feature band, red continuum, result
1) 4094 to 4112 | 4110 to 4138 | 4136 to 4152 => -0.074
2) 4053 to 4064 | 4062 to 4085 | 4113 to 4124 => 0.006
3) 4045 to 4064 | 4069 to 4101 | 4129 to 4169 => 0.140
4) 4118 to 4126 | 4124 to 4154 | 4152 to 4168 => -0.027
